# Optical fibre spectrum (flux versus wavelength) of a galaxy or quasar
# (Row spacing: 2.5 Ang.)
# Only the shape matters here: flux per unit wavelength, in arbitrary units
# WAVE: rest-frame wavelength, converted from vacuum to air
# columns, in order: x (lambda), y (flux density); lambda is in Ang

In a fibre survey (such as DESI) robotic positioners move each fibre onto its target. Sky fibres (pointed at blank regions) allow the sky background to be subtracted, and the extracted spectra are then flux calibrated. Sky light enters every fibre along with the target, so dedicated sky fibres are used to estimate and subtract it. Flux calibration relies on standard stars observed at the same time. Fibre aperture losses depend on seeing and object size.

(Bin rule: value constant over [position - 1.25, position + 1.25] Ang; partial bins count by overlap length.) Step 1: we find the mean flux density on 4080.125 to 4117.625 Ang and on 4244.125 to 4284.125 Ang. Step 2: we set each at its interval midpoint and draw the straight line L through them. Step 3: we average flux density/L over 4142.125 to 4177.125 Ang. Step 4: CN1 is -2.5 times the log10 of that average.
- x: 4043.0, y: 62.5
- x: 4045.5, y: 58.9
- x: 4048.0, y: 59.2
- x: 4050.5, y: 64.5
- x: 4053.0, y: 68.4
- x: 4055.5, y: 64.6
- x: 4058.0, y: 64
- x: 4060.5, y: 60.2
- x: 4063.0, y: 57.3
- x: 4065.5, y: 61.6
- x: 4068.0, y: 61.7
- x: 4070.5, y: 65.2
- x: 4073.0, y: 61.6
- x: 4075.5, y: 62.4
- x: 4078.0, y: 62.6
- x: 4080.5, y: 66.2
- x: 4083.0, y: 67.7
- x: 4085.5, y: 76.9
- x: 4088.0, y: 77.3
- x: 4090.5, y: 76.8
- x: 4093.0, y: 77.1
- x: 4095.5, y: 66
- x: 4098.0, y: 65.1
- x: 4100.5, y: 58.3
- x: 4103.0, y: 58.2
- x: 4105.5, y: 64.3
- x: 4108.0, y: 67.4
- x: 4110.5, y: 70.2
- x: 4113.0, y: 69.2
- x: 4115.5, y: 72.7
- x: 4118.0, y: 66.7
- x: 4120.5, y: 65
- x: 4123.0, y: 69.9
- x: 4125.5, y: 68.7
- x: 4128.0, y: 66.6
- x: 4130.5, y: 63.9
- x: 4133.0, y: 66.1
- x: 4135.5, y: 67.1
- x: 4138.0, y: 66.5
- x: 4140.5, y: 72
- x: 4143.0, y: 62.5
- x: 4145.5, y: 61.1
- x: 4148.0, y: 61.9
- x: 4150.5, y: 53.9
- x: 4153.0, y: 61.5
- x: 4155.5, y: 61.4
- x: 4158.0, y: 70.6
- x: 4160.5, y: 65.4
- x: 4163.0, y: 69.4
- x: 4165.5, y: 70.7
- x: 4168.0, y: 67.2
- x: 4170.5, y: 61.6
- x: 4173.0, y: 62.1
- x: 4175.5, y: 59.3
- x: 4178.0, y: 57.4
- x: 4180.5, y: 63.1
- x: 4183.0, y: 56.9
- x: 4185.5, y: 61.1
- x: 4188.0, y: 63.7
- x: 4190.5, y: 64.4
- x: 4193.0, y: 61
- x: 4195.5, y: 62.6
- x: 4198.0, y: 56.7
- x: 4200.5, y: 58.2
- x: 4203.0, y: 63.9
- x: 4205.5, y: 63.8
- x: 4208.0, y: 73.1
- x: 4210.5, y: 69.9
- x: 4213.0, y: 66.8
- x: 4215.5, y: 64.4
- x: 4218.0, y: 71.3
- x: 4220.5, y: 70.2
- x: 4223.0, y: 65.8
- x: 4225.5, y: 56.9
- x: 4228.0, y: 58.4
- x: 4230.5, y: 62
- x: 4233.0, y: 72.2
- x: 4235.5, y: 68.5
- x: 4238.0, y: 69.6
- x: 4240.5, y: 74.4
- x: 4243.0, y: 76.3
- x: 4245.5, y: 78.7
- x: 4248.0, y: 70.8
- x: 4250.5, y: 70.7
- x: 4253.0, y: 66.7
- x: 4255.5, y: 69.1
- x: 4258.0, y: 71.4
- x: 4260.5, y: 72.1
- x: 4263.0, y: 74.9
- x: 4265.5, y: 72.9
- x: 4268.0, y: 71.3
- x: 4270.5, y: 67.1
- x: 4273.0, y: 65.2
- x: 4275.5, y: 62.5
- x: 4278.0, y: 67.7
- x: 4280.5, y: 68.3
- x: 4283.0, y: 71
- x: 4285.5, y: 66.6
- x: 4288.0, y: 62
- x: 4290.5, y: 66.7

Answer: 0.10 mag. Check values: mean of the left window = 68.9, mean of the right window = 70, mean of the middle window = 63.4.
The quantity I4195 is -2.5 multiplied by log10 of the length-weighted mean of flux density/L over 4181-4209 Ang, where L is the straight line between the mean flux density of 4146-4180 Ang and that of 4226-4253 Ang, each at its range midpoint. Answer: 0.06 mag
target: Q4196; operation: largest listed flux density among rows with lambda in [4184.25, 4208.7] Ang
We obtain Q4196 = 73.1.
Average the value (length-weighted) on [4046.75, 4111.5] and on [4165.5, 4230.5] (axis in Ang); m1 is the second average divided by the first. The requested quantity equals 0.97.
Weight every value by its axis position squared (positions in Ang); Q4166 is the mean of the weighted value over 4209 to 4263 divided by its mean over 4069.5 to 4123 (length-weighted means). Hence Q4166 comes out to 1.09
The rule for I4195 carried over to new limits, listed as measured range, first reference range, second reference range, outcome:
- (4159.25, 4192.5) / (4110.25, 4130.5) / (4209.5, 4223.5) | 0.083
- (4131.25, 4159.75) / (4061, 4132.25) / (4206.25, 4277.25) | 0.055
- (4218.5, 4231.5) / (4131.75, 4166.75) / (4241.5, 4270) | 0.112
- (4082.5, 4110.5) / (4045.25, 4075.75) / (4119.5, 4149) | -0.076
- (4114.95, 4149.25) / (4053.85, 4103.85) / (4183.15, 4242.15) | -0.015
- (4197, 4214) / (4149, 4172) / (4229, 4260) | 0.053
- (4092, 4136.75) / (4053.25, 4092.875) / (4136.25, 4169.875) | -0.021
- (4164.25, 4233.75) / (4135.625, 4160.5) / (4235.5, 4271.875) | 0.065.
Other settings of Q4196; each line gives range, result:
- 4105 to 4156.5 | 72.7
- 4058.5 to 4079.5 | 65.2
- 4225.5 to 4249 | 78.7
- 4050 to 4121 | 77.3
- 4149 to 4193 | 70.7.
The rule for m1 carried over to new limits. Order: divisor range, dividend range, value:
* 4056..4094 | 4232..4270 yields 1.08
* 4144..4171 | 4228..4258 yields 1.10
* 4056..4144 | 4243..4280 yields 1.06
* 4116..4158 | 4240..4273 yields 1.10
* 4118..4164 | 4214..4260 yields 1.05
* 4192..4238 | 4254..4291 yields 1.06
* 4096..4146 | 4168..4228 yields 0.96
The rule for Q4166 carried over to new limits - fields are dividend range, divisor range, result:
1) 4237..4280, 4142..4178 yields 1.17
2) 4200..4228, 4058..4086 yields 1.11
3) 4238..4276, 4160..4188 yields 1.17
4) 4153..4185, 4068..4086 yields 1.02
